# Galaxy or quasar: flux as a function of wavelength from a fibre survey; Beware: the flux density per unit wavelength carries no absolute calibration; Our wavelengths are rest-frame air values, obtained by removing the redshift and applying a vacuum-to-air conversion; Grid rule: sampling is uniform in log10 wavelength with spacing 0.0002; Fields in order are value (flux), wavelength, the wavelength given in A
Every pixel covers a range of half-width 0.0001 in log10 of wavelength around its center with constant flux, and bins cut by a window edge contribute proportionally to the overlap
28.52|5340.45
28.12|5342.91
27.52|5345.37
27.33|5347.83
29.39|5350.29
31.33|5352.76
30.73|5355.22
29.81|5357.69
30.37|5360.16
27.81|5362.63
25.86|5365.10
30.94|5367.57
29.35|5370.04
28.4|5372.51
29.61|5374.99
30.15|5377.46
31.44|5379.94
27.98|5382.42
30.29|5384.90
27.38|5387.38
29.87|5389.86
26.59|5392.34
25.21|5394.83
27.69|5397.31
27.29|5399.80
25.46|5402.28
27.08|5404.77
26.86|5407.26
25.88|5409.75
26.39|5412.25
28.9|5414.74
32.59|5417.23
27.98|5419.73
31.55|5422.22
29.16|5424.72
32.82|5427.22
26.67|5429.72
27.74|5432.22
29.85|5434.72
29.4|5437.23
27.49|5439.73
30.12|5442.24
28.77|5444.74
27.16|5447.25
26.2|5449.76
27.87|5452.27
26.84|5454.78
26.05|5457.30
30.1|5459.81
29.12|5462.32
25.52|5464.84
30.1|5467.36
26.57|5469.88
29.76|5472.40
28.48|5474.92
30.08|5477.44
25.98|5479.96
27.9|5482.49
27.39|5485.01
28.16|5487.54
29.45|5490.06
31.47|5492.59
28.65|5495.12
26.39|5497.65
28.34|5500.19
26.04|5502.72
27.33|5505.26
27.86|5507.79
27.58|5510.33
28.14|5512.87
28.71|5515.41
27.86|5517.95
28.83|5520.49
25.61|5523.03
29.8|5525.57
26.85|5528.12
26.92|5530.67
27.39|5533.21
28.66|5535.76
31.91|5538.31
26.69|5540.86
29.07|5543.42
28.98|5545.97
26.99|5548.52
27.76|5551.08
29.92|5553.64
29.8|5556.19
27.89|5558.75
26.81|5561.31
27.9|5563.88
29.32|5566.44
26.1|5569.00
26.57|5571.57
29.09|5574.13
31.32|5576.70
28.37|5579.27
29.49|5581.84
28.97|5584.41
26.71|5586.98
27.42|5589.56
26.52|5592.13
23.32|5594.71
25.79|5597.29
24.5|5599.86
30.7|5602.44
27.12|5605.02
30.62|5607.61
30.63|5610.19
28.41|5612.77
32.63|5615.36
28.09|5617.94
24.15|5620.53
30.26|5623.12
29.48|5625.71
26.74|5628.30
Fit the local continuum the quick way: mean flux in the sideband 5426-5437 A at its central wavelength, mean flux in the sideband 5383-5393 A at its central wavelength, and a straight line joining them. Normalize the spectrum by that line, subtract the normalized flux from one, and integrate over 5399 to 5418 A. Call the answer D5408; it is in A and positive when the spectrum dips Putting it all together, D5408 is 1.0 A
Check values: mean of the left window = 28.6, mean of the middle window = 27.4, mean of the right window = 29.3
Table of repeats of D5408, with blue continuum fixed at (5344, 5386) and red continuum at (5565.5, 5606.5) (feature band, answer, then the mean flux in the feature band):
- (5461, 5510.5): 0.4 A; 28.1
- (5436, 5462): 0.6 A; 28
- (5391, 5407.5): 1.4 A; 26.6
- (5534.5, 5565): -0.7 A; 28.5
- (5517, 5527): 0.0 A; 28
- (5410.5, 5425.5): -0.2 A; 29.3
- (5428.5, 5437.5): 0.1 A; 28.3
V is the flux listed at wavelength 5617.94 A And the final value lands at 28.09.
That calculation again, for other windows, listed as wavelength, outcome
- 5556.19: 29.8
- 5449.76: 26.2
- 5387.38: 27.38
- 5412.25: 26.39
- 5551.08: 27.76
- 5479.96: 25.98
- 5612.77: 28.41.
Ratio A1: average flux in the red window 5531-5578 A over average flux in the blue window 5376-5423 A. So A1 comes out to 1.0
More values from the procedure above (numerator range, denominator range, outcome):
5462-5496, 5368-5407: 1.01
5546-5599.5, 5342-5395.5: 0.96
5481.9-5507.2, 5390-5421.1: 1.02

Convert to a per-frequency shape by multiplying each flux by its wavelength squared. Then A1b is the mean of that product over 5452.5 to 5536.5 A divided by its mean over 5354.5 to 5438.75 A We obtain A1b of 1.01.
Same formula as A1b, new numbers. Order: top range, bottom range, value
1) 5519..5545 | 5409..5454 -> 1.02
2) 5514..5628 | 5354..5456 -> 1.05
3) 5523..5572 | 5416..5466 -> 1.02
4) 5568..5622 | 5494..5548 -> 1.03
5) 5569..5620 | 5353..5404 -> 1.06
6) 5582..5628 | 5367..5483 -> 1.05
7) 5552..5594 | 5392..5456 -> 1.06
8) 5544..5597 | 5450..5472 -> 1.05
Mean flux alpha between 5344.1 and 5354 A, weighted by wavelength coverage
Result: 28.9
